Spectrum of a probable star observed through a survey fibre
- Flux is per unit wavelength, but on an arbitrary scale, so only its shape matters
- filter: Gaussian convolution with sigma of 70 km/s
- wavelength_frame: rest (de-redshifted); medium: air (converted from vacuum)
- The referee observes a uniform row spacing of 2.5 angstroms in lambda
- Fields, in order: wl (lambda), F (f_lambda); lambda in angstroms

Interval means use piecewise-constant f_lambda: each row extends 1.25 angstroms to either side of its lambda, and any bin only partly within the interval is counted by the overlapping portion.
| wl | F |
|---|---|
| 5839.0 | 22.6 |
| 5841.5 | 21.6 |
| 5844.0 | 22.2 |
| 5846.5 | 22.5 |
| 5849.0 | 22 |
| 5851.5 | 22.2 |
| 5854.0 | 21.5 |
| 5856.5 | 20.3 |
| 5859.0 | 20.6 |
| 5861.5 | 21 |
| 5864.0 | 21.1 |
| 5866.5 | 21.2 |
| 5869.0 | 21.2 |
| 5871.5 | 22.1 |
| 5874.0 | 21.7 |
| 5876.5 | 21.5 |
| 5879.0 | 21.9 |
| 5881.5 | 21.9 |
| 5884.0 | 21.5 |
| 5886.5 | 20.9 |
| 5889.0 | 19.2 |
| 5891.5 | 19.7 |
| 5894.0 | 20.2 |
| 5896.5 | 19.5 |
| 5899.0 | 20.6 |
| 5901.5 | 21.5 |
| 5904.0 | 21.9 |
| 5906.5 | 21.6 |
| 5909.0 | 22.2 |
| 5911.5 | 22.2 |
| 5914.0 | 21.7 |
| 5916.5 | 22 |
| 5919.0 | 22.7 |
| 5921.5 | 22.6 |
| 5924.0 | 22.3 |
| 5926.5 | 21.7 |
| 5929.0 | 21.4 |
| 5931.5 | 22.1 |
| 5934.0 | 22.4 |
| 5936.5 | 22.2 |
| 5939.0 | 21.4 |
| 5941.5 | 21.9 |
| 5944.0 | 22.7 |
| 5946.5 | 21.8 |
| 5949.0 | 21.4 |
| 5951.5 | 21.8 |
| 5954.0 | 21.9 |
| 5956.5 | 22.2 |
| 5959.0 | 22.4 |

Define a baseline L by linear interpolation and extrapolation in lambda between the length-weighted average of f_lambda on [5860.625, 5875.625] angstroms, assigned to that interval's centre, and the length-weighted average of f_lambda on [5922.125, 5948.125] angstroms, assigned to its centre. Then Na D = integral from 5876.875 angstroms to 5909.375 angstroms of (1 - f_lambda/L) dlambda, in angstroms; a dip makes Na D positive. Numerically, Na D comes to 1.0 angstroms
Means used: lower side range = 21.4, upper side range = 22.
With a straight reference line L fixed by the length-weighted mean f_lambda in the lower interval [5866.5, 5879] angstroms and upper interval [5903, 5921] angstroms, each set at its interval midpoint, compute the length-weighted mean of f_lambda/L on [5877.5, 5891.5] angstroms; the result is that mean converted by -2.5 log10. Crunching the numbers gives 0.04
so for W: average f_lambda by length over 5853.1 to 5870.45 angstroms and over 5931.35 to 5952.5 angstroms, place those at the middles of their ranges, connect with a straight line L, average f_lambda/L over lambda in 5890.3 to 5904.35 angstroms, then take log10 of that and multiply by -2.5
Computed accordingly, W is 0.05 mag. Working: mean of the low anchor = 21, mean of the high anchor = 22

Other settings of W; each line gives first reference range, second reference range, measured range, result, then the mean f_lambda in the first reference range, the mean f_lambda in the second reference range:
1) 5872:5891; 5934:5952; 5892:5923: 0.00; 21.2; 21.9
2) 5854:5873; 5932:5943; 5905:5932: -0.01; 21.1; 22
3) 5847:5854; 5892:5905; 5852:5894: 0.02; 22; 20.7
